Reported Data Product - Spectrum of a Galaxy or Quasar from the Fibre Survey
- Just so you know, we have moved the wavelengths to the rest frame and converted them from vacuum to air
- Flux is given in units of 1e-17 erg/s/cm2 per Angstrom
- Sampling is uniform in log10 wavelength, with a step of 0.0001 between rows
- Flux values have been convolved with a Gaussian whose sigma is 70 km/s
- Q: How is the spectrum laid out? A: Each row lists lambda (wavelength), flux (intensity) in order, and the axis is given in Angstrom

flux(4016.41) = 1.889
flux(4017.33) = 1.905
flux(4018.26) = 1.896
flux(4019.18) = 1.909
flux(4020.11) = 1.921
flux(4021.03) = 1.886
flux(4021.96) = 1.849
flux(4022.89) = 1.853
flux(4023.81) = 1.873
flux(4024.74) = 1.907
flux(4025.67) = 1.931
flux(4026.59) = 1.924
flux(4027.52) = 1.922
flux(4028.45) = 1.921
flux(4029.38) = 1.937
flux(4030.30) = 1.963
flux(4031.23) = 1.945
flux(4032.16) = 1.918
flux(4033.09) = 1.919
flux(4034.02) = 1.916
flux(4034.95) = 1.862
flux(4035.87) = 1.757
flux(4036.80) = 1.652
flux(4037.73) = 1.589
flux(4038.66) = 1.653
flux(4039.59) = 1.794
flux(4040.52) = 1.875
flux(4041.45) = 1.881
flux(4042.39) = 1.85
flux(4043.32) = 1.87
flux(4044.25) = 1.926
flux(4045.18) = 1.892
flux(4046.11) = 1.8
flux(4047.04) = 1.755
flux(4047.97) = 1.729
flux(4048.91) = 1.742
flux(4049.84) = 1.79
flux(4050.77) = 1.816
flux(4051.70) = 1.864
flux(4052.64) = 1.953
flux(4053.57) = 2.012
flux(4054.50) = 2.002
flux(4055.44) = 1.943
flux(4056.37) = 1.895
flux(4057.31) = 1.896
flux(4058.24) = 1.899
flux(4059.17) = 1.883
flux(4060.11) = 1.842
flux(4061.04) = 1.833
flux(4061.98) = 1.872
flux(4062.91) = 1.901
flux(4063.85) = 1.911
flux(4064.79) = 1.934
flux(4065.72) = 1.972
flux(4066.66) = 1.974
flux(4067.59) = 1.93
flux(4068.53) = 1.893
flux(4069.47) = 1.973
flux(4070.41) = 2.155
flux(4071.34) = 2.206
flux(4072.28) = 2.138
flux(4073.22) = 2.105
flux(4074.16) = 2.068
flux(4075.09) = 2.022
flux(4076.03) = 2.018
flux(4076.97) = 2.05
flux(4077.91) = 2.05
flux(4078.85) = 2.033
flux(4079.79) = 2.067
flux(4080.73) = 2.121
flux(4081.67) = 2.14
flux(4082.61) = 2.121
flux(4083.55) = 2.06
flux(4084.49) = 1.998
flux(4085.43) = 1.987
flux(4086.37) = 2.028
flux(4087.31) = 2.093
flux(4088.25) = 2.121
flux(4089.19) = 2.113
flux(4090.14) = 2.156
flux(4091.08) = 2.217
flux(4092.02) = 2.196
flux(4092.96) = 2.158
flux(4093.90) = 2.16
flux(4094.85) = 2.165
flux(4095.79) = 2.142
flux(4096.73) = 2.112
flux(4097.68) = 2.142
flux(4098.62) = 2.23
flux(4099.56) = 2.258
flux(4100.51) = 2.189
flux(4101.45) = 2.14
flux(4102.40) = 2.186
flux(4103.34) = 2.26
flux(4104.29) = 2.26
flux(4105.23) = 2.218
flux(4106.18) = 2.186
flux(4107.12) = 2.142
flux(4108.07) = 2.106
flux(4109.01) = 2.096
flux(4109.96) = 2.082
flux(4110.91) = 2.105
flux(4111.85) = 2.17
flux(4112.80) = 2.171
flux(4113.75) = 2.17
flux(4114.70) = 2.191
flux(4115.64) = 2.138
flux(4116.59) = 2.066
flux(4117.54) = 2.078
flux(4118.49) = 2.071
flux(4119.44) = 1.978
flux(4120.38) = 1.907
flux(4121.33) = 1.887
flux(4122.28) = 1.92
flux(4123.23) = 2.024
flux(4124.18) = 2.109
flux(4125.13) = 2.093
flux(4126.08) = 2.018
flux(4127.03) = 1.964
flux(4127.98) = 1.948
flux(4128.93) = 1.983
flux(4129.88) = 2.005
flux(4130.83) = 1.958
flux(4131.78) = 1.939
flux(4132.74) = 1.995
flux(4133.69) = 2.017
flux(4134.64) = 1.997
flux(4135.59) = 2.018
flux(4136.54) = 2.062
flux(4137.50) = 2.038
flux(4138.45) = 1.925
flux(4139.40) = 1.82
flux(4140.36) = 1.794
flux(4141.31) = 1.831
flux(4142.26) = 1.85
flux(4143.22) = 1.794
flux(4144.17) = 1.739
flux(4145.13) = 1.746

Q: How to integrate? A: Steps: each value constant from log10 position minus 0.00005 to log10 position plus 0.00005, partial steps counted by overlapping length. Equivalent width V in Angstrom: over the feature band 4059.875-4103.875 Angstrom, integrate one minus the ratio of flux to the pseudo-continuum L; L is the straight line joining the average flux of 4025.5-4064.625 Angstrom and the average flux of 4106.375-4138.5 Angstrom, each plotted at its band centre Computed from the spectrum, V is -2.8 Angstrom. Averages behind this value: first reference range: 1.86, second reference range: 2.04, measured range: 2.07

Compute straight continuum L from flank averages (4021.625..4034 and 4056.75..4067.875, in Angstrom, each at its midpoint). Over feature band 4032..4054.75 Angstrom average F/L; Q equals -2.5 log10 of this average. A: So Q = 0.05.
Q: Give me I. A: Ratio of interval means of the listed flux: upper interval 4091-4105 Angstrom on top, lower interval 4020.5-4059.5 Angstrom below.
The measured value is 1.2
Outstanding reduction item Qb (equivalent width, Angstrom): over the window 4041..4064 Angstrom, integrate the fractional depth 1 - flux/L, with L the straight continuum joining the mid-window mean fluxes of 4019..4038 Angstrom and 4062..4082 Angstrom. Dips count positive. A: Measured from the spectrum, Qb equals 1.05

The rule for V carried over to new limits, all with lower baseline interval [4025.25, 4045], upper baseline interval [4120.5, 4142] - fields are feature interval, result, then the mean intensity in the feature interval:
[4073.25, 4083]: -0.8 Angstrom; 2.07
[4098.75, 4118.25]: -2.2 Angstrom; 2.16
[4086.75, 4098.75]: -1.4 Angstrom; 2.15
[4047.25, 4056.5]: 0.0 Angstrom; 1.87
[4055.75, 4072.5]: -0.5 Angstrom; 1.95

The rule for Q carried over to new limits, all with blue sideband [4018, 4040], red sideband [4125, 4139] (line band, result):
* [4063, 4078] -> -0.058 mag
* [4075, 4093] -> -0.083 mag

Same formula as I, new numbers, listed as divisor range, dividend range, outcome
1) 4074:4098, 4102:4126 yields 1.00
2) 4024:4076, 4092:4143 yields 1.09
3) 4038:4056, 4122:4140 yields 1.08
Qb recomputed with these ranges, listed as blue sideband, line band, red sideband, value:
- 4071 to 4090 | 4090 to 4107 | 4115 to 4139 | -1.1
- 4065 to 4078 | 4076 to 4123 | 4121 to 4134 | -2.3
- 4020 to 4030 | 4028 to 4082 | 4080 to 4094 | 2.3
